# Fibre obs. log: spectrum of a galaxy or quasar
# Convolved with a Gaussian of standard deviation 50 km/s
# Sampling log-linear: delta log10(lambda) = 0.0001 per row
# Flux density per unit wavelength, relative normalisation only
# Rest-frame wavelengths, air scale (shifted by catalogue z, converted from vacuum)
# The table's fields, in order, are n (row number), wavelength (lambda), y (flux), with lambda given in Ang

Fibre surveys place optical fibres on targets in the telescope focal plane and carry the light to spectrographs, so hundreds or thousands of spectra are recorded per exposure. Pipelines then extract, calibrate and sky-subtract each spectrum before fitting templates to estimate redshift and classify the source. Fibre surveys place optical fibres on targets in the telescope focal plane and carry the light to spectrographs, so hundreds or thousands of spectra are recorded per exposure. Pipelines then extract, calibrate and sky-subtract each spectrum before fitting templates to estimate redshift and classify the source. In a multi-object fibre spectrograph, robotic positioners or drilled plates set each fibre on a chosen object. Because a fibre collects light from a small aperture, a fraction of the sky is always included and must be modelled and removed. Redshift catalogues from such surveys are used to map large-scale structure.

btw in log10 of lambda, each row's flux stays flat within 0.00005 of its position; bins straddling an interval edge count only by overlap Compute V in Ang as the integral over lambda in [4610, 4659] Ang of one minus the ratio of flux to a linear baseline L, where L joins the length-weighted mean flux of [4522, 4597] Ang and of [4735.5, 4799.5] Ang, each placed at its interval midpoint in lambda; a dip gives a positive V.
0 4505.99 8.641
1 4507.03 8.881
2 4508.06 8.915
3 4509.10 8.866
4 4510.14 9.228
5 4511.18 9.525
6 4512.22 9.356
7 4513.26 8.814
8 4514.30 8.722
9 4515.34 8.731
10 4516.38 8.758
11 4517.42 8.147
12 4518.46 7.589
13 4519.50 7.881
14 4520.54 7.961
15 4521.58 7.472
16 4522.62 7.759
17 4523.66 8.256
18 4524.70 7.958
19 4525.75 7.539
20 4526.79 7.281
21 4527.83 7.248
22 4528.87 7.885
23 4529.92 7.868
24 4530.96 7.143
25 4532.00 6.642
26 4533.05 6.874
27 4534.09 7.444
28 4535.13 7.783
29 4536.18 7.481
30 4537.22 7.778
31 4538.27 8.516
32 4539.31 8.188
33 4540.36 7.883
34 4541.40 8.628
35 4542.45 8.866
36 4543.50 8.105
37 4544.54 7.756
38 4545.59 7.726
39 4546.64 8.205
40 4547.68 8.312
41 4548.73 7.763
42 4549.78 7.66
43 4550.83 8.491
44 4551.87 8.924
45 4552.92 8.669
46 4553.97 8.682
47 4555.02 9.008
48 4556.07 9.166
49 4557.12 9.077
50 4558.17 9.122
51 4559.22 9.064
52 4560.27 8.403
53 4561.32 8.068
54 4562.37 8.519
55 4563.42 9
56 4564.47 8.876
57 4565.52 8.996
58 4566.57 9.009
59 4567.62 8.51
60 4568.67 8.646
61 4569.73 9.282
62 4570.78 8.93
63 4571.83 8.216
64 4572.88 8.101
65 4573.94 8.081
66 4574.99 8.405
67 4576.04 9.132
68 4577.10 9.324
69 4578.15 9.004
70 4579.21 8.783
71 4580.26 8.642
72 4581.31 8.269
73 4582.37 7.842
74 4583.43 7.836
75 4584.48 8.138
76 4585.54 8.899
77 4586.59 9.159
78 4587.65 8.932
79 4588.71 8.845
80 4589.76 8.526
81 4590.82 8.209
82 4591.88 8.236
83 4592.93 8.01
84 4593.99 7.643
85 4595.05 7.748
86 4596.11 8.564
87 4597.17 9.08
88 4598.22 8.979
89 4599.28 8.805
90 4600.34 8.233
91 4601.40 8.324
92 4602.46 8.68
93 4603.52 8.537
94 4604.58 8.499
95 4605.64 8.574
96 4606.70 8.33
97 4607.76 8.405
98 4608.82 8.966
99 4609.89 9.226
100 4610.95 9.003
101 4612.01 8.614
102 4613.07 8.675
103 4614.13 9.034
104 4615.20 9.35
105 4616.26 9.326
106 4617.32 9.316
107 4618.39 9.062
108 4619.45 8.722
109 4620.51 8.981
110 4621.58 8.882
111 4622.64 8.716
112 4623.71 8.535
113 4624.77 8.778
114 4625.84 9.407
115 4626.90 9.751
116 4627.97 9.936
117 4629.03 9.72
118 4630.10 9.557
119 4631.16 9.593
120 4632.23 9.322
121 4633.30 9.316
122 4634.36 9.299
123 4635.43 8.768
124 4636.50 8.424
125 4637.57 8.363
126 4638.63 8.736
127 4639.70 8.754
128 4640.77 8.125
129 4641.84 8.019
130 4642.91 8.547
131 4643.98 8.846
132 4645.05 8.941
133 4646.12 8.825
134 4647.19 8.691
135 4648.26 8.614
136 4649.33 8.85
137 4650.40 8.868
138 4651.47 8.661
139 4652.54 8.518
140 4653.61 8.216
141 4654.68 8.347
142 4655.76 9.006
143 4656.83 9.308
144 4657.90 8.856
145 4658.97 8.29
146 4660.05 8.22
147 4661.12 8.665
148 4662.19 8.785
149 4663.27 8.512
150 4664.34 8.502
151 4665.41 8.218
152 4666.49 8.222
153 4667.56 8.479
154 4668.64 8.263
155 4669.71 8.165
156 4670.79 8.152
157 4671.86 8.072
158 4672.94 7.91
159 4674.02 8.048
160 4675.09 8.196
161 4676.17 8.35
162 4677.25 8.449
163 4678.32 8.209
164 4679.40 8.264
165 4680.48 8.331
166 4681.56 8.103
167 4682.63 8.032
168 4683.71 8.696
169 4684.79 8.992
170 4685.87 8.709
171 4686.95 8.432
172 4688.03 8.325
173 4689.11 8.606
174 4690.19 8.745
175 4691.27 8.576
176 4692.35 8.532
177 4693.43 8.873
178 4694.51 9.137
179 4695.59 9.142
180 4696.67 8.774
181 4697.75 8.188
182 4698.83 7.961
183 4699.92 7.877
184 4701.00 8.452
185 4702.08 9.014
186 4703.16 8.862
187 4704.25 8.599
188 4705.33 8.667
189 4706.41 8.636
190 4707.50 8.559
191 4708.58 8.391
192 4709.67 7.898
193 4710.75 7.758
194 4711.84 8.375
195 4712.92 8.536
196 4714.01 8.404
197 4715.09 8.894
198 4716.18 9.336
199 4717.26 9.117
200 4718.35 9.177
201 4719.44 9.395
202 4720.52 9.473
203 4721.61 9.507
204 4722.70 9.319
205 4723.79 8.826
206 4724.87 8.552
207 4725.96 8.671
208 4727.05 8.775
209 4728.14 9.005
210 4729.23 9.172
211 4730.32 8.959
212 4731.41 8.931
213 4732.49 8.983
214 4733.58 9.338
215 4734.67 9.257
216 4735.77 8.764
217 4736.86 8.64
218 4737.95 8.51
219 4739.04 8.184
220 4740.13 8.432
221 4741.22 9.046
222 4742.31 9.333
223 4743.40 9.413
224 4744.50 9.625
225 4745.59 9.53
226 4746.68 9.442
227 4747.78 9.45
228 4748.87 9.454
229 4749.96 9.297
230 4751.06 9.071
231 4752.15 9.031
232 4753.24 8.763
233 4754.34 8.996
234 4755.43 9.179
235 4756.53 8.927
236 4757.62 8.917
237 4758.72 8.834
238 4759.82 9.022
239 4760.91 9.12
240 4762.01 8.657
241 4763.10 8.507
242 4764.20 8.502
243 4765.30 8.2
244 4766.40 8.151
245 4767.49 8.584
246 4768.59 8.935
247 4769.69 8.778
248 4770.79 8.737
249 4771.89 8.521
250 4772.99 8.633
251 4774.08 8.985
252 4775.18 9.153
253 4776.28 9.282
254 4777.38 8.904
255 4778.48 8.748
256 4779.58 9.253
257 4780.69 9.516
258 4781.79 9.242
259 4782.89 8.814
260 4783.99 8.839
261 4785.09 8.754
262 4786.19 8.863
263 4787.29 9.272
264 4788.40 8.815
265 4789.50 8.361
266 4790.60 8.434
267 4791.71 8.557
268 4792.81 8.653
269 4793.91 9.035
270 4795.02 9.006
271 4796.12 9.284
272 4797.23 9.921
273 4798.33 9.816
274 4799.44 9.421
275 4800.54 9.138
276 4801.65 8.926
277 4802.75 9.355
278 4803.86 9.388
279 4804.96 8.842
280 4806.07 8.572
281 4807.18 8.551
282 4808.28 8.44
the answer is -2.1 Ang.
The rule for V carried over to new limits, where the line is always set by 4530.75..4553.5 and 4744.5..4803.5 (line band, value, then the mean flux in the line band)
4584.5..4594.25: -0.40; 8.5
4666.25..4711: 0.93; 8.43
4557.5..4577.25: -1.57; 8.71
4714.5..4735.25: -0.76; 9.09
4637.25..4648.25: -0.24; 8.59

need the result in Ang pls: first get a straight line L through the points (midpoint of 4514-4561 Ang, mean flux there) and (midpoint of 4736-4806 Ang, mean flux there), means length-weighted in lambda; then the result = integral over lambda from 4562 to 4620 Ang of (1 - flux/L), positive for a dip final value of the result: -2.5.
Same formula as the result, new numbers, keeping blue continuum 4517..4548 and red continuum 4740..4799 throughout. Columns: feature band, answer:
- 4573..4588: -1.0 Ang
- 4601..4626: -1.9 Ang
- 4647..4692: 0.1 Ang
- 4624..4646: -1.8 Ang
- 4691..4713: 0.3 Ang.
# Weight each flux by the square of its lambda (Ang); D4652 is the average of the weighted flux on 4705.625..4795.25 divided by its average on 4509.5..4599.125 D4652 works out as 1.2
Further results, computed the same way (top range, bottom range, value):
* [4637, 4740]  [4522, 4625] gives 1.07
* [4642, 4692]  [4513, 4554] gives 1.13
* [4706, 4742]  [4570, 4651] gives 1.06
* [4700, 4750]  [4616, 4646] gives 1.03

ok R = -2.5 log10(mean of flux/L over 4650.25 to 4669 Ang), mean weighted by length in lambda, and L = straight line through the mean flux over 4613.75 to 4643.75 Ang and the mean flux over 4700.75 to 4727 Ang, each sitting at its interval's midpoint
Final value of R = 0.05 mag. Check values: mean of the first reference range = 9.01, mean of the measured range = 8.55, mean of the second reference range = 8.77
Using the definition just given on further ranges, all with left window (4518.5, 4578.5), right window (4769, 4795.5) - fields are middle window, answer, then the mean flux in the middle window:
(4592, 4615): -0.02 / 8.57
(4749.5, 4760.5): -0.02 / 9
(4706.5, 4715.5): 0.04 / 8.36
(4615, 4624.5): -0.07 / 8.97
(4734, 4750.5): -0.04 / 9.09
